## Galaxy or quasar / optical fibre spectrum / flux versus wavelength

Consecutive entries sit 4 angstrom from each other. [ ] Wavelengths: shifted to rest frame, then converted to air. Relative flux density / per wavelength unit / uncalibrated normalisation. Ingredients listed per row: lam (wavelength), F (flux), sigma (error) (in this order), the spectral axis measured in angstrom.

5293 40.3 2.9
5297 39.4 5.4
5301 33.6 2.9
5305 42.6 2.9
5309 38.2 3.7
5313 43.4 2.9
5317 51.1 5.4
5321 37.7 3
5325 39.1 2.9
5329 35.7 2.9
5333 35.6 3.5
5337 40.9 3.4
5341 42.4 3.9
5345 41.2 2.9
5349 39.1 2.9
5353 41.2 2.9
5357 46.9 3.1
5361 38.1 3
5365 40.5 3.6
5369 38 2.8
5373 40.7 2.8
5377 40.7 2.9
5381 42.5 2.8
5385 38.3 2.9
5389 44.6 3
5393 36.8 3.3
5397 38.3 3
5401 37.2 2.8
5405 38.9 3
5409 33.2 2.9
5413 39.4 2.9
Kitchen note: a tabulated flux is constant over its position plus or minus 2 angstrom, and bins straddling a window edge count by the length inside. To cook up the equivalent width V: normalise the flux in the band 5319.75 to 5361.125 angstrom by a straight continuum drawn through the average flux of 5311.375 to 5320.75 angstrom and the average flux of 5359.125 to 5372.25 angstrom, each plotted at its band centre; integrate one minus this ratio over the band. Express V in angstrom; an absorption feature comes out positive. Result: 2.3 angstrom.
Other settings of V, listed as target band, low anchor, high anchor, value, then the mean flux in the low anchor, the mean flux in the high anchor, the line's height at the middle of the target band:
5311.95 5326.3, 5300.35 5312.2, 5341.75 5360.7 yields -1.1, 39.2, 41.8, 39.9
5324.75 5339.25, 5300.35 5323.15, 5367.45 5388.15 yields 1.2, 41.5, 40.3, 41.2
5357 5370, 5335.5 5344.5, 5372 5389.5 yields 0.4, 41.6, 41.1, 41.3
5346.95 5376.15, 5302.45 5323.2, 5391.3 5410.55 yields -1.0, 42.3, 37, 39.4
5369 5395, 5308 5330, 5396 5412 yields -1.6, 41.2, 37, 38.1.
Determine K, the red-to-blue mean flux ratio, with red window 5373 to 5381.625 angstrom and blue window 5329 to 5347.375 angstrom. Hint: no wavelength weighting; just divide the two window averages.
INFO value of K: 1.0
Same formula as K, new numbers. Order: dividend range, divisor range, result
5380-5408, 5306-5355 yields 0.97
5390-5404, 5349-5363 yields 0.91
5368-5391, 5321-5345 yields 1.05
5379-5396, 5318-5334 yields 1.06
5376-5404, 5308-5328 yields 0.95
